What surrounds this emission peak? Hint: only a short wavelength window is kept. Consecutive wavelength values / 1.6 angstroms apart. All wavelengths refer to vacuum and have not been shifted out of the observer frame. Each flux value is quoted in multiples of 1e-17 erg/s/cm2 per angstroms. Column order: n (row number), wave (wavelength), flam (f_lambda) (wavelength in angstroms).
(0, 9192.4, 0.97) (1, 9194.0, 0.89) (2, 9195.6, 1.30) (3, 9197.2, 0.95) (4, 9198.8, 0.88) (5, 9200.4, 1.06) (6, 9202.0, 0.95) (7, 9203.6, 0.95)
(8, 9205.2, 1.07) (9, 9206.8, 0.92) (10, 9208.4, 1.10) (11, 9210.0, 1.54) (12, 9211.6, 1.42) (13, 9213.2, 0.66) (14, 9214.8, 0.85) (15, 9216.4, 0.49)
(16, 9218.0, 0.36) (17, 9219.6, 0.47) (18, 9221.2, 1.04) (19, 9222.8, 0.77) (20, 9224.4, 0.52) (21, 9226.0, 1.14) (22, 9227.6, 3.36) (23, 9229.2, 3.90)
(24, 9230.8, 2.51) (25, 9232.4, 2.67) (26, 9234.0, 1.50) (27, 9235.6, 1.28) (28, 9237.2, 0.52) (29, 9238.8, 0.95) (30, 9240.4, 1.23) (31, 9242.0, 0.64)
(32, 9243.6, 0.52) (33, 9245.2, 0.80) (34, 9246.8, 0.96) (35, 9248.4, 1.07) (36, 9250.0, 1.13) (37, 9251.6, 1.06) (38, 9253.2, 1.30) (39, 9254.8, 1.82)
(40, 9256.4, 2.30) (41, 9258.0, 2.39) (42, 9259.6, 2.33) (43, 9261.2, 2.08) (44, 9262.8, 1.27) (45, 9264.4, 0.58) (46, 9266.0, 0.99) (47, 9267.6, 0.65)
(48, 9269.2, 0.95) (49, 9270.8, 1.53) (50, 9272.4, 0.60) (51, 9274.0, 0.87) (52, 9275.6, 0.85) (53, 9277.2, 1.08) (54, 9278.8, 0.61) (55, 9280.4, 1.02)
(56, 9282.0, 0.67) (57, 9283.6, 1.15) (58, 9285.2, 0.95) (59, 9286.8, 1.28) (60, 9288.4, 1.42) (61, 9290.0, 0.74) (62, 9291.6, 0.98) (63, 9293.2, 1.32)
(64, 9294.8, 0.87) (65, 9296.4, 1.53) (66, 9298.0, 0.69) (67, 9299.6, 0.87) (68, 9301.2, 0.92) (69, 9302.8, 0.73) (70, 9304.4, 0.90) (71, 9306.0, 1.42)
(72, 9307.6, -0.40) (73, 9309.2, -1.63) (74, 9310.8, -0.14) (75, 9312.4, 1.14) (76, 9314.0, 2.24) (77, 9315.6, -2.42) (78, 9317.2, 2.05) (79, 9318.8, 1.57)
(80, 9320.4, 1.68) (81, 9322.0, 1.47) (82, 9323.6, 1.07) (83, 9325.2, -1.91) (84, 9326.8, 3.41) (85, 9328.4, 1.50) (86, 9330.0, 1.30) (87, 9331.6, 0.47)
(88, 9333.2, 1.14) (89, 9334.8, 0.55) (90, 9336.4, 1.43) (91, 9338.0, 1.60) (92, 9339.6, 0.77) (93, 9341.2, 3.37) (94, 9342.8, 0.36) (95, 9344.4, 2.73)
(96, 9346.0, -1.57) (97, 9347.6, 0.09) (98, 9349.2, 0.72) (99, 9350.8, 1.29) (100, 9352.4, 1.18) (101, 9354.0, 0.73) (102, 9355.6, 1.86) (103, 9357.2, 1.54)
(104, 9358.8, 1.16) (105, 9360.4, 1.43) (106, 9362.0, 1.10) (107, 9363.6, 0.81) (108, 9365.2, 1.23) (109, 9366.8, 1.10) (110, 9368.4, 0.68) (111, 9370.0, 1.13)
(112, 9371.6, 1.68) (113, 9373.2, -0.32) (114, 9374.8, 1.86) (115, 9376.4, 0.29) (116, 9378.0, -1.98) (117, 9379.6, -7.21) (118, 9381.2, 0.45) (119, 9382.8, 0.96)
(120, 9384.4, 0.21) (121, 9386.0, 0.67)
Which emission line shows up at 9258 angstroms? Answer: [N II] 6583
